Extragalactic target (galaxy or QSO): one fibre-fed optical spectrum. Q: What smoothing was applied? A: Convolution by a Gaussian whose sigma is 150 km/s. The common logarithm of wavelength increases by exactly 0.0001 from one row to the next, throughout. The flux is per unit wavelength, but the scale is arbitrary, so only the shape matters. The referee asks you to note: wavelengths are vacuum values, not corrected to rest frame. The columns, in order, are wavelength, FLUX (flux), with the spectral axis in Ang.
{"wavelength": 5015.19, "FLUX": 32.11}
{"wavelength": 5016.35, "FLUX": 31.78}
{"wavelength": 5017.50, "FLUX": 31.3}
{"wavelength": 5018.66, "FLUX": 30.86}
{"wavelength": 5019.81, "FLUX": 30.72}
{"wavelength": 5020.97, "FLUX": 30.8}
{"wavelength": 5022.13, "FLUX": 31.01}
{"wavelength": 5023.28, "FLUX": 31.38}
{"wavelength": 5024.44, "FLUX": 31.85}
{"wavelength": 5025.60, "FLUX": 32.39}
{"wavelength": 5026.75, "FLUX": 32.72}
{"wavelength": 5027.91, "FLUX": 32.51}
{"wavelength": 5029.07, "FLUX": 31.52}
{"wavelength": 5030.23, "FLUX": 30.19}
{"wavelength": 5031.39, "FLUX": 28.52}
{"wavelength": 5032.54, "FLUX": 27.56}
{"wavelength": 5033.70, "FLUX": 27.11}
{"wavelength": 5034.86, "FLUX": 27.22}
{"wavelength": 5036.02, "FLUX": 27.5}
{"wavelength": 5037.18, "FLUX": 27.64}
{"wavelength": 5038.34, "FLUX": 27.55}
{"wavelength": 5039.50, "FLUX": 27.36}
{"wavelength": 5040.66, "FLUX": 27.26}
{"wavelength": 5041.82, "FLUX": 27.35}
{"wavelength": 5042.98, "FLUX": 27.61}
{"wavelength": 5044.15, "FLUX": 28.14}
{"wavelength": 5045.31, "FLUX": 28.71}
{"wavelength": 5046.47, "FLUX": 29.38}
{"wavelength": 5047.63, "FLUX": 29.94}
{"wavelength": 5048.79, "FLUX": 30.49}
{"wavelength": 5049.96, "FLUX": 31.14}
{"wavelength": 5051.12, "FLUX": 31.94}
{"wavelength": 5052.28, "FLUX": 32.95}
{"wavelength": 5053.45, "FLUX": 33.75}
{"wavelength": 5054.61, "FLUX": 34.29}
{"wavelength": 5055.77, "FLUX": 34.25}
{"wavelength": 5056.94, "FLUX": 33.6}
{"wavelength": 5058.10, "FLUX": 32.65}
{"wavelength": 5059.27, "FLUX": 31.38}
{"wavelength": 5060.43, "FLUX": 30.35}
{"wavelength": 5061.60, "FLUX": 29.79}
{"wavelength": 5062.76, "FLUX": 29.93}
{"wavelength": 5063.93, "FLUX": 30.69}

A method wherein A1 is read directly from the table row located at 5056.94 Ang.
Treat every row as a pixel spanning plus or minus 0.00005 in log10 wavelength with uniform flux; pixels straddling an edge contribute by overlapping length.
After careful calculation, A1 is 33.6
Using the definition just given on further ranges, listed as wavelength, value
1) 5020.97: 30.8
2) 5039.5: 27.36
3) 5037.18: 27.64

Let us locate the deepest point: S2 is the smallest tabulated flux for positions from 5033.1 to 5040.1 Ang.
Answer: 27.11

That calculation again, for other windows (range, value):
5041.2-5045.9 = 27.35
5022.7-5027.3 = 31.38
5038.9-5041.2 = 27.26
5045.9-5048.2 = 29.38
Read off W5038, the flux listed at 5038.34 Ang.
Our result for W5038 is 27.55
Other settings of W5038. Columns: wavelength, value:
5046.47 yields 29.38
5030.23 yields 30.19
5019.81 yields 30.72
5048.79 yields 30.49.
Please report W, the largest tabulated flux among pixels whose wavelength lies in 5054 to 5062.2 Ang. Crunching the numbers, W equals 34.29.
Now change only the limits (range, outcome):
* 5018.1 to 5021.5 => 30.86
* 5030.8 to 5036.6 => 28.52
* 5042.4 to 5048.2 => 29.94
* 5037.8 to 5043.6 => 27.61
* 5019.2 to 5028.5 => 32.72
